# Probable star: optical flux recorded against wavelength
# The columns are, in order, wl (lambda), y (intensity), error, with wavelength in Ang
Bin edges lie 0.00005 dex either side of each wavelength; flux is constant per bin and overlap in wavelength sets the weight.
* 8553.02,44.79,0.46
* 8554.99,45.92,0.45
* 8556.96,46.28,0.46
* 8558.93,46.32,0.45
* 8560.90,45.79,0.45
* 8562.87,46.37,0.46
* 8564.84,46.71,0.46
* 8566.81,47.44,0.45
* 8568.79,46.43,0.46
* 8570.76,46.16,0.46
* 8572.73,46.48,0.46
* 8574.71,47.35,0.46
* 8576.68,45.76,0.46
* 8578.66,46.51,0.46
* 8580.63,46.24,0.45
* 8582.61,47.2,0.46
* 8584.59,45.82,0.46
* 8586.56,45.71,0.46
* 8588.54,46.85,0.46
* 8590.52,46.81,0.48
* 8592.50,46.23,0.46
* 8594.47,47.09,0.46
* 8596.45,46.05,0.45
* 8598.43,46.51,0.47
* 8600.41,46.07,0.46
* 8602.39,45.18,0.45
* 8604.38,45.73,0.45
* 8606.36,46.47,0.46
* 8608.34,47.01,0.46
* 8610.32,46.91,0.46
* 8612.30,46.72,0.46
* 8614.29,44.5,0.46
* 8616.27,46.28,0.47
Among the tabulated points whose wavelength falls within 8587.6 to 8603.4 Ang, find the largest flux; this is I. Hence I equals 47.09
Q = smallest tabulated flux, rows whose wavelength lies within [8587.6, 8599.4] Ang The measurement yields 46.05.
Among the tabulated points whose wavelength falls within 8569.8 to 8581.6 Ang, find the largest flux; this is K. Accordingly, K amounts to 47.35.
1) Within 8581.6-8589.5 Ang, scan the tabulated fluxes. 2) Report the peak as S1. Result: 47.2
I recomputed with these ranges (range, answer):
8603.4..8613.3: 47.01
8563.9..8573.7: 47.44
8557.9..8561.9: 46.32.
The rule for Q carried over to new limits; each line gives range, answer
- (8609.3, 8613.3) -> 46.72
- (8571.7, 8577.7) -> 45.76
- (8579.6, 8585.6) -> 45.82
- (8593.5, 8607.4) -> 45.18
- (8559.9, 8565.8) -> 45.79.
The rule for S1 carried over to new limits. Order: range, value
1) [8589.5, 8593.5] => 46.81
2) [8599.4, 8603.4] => 46.07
